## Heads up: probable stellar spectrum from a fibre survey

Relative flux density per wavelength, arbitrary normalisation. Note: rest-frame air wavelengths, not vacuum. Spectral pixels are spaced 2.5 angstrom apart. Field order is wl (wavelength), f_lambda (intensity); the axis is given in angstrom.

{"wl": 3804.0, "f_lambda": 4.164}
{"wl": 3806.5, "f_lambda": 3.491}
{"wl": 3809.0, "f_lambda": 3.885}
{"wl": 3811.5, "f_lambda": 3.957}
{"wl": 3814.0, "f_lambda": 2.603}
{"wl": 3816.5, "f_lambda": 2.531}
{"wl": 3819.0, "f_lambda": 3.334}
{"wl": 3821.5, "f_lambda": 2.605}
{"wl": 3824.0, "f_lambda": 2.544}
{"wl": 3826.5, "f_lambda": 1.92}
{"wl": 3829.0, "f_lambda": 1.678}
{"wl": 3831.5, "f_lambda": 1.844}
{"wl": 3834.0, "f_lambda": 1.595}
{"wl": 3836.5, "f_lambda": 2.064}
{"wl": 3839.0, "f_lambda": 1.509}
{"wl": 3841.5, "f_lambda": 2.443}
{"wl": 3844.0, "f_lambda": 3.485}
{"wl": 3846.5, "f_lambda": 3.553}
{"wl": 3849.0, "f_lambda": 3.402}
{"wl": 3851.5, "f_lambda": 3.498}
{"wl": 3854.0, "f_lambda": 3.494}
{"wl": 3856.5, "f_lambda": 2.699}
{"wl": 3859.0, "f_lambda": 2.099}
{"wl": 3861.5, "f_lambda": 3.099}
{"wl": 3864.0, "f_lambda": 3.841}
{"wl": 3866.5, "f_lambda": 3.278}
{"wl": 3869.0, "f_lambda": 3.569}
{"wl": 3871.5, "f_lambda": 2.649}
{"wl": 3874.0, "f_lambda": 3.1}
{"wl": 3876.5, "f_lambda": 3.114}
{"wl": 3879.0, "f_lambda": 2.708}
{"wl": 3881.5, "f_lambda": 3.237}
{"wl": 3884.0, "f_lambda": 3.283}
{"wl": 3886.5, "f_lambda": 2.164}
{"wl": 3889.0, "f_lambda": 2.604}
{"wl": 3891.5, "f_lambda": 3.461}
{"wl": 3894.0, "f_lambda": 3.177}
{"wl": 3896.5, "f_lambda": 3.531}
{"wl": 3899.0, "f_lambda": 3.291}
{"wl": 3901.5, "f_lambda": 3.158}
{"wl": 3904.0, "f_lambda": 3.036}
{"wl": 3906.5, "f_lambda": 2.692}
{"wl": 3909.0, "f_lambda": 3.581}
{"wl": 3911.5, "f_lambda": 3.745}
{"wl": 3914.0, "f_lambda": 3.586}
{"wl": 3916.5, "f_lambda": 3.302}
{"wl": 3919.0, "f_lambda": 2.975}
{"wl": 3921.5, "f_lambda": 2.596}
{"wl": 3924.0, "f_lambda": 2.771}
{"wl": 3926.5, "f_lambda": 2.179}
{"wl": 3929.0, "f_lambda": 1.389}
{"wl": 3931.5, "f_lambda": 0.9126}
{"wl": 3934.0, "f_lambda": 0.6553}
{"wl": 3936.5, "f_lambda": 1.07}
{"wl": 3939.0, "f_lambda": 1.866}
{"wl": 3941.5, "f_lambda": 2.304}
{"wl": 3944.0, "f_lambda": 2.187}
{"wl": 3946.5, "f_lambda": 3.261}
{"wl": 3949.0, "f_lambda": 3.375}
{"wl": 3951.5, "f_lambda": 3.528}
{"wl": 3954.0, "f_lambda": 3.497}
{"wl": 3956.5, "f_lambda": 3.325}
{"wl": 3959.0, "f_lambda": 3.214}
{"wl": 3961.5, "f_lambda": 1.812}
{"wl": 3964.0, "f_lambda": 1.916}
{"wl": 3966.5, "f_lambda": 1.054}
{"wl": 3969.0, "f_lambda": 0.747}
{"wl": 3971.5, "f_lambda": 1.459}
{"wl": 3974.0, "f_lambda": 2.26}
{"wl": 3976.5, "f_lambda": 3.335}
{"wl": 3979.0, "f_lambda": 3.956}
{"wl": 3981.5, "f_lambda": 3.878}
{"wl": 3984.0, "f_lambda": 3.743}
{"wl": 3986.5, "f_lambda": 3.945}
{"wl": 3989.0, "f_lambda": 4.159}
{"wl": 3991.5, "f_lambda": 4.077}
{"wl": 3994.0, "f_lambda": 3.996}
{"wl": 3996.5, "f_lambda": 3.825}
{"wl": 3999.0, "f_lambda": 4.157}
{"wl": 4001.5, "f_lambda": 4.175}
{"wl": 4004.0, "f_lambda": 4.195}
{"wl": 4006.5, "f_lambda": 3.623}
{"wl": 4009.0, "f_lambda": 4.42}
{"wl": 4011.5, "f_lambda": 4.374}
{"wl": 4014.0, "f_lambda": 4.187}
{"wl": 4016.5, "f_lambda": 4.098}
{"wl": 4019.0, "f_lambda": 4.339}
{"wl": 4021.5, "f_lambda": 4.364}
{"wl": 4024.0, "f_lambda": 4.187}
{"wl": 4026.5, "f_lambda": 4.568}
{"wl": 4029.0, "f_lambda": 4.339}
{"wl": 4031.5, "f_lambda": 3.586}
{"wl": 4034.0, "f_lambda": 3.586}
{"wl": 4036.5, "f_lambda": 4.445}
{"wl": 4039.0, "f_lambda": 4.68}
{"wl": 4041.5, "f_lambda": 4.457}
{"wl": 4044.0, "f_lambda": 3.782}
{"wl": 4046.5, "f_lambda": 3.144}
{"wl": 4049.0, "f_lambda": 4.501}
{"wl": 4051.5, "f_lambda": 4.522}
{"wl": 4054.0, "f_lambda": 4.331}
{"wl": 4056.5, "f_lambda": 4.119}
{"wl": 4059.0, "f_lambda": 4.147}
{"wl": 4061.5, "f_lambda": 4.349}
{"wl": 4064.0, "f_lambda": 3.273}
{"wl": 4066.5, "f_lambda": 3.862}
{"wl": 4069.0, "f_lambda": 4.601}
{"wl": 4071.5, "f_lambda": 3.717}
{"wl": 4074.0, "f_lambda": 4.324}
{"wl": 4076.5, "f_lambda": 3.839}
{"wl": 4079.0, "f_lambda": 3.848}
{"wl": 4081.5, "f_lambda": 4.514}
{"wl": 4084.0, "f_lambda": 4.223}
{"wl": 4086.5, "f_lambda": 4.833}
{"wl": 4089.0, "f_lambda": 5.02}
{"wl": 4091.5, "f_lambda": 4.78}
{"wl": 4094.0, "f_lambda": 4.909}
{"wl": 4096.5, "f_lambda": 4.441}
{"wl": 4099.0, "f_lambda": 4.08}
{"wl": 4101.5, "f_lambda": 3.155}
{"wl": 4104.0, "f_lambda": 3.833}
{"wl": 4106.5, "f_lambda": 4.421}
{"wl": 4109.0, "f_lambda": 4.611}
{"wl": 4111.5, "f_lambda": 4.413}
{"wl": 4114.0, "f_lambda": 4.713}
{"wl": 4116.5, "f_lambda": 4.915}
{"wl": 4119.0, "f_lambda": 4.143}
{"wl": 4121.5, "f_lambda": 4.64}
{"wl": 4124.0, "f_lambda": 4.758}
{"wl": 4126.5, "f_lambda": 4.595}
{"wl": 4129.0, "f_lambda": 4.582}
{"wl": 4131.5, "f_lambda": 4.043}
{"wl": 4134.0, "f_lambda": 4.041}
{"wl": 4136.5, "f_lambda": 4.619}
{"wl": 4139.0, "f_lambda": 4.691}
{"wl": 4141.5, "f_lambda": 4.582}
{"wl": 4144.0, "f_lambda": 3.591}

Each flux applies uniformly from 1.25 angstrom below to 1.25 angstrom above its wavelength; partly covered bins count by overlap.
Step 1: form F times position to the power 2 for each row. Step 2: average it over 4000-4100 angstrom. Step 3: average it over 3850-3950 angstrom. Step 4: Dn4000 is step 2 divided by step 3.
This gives 1.6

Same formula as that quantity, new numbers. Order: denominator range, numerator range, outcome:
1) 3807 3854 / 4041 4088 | 1.70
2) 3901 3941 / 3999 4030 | 1.81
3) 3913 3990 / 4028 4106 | 1.71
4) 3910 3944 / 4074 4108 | 2.06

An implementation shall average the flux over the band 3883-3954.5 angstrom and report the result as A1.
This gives 2.72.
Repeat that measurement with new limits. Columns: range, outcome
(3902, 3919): 3.29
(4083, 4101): 4.56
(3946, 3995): 3.02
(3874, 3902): 3.07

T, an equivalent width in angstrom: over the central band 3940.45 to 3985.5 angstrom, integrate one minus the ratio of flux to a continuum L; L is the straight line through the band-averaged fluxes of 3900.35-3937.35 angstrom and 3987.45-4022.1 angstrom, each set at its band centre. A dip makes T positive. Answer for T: 8.3 angstrom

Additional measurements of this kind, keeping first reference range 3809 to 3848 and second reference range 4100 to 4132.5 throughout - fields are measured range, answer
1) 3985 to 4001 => -1.93 angstrom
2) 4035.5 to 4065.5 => -1.41 angstrom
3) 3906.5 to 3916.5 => -1.28 angstrom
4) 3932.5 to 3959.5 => 6.34 angstrom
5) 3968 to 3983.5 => 3.58 angstrom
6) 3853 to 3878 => -2.62 angstrom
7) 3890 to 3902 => -1.34 angstrom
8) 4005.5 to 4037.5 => -3.32 angstrom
